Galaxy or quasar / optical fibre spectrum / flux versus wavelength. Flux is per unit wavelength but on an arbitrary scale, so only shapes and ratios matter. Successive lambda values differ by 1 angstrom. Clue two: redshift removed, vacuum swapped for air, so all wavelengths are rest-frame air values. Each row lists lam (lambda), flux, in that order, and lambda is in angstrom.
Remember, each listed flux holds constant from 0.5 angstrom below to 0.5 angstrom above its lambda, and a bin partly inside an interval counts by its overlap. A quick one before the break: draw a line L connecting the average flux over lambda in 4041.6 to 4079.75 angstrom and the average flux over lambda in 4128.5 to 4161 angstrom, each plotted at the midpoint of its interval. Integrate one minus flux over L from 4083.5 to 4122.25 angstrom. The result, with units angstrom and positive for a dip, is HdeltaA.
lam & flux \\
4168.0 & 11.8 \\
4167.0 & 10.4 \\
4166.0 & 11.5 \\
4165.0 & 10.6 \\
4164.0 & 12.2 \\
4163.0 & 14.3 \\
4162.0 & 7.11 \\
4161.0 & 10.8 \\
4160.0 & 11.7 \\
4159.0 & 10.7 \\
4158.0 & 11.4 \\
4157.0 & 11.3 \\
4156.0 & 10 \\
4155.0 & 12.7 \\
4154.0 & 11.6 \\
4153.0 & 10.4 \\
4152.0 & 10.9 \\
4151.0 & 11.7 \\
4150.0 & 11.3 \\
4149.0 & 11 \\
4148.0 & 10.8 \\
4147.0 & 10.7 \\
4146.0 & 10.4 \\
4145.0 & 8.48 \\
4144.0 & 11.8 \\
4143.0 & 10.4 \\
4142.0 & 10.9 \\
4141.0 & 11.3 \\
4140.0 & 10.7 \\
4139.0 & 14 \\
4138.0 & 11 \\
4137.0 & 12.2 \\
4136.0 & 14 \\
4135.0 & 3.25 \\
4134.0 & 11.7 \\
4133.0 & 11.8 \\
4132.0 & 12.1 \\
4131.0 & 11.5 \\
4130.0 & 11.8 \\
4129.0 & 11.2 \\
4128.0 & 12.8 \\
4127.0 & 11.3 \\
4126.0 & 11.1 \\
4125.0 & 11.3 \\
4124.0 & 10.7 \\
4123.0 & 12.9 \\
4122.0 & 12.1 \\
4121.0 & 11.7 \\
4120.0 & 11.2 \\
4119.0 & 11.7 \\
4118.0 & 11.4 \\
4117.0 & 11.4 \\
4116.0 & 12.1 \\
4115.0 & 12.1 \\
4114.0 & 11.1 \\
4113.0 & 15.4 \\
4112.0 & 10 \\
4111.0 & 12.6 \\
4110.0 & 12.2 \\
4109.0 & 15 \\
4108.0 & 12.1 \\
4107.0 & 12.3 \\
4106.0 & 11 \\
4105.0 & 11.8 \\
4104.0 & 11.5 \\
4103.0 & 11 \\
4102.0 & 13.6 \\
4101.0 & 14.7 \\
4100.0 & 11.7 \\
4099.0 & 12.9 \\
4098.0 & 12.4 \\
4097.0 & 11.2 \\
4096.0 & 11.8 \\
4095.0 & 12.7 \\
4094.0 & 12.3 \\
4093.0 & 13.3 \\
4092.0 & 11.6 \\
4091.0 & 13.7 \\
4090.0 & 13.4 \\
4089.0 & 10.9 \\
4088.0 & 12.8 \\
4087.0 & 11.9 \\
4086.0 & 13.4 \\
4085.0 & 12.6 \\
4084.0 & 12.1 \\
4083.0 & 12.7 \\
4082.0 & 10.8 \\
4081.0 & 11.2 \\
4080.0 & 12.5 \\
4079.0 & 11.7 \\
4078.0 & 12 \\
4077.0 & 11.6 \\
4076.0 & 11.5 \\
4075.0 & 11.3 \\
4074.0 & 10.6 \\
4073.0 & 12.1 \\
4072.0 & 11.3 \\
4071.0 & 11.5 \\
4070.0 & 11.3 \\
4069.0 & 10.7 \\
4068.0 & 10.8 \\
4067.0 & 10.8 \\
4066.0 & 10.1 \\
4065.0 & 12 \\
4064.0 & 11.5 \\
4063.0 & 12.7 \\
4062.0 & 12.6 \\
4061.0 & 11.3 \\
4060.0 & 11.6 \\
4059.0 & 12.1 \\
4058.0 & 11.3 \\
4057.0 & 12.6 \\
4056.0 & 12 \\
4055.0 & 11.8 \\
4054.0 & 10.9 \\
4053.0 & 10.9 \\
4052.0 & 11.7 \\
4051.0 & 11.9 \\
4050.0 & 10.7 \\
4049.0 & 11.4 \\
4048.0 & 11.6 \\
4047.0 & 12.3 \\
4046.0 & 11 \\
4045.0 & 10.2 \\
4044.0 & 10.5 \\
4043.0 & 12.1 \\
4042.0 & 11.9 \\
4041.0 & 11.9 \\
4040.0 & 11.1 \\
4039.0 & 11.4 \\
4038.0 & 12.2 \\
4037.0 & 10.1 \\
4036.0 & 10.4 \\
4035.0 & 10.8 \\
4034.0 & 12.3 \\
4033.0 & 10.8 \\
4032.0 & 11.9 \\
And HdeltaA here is -3.42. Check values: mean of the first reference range 11.5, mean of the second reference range 11.1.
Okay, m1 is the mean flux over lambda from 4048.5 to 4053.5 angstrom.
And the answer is 11.3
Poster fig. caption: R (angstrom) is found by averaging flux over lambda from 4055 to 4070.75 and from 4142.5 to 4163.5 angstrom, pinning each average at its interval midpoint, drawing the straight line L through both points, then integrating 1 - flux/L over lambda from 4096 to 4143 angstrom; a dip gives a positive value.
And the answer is -2.7 angstrom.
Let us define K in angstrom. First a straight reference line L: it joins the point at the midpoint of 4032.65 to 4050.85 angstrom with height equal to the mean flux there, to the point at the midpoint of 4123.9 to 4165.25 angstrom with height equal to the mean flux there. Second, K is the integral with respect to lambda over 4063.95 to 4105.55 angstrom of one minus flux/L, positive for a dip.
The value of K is -2.7 angstrom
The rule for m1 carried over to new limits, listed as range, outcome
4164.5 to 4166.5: 11.1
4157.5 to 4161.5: 11.2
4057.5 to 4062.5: 11.8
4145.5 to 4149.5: 10.7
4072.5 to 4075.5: 11.3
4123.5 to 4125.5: 11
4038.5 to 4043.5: 11.7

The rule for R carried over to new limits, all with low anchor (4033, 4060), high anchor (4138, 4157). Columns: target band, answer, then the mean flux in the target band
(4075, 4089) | -0.9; 12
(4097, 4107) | -0.9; 12.2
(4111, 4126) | -0.8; 11.8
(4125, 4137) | -0.1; 11.2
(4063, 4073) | 0.1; 11.2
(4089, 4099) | -1.0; 12.4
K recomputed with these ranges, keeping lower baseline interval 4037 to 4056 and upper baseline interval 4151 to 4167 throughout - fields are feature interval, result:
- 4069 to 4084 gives -0.3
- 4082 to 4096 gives -1.5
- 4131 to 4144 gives 0.0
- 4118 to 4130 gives -0.4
